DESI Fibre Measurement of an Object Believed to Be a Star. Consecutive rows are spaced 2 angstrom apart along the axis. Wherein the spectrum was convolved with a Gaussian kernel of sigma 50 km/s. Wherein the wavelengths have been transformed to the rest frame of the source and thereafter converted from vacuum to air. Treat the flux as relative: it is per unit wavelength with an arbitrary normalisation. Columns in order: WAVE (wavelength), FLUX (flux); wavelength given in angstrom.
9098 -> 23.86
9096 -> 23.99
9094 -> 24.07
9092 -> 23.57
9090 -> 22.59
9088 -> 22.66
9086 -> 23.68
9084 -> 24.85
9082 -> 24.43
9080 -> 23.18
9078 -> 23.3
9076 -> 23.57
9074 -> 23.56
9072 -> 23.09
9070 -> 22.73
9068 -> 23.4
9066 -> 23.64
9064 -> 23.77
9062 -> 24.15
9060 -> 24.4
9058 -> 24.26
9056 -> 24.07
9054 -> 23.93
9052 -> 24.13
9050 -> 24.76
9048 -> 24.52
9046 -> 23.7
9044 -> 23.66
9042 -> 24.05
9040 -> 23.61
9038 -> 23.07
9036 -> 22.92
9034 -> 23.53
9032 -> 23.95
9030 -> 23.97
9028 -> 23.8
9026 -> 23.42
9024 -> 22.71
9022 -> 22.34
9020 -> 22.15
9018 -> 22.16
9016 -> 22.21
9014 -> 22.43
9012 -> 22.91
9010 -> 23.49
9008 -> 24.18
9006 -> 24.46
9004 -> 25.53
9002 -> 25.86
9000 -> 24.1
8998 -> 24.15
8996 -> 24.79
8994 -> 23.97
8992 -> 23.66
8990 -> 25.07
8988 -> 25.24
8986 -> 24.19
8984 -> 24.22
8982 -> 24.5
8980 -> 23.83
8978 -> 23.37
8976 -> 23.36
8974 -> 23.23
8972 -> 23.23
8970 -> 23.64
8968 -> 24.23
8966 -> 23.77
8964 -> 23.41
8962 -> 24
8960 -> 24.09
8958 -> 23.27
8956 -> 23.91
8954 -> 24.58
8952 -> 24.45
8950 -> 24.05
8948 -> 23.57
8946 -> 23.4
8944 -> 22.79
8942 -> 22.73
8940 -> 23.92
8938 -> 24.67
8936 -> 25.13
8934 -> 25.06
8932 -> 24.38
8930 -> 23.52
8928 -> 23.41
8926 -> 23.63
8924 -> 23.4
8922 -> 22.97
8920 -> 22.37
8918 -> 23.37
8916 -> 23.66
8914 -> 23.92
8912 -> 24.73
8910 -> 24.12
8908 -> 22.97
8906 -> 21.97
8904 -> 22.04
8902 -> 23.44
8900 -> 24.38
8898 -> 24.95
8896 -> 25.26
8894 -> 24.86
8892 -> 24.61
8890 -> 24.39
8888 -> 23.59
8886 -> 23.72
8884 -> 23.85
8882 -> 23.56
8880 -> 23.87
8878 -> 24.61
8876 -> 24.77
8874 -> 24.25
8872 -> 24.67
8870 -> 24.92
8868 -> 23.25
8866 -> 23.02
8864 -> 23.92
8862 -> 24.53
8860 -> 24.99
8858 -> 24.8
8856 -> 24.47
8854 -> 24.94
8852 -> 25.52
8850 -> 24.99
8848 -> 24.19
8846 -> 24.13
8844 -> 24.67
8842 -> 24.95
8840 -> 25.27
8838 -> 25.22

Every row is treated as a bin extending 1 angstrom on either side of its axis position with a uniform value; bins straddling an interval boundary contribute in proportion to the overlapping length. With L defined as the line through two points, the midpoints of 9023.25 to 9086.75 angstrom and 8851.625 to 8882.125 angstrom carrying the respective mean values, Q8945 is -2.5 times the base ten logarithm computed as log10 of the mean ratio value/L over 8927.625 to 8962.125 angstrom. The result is 0.01 mag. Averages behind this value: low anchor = 24.4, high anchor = 23.7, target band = 23.9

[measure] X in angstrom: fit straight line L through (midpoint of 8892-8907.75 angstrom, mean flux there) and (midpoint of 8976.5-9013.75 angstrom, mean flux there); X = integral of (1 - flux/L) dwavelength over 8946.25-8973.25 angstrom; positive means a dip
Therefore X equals 0.3 angstrom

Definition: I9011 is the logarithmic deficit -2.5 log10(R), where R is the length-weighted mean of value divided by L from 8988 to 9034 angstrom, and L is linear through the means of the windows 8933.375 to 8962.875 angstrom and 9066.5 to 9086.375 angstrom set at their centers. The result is 0.00 mag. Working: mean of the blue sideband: 24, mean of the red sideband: 23.6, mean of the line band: 23.7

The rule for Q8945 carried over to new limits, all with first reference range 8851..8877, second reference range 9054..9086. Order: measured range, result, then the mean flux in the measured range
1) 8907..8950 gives 0.024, 23.7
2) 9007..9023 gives 0.057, 22.7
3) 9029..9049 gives 0.008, 23.7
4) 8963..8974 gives 0.022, 23.6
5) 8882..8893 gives 0.018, 24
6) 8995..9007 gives -0.036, 24.8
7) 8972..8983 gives 0.021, 23.6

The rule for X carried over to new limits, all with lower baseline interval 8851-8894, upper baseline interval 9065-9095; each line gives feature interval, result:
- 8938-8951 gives 0.3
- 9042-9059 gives -0.4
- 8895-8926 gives 0.8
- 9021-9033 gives 0.2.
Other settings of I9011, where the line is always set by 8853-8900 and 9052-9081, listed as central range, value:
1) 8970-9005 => -0.01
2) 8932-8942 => -0.02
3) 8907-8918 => 0.02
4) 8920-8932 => 0.04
